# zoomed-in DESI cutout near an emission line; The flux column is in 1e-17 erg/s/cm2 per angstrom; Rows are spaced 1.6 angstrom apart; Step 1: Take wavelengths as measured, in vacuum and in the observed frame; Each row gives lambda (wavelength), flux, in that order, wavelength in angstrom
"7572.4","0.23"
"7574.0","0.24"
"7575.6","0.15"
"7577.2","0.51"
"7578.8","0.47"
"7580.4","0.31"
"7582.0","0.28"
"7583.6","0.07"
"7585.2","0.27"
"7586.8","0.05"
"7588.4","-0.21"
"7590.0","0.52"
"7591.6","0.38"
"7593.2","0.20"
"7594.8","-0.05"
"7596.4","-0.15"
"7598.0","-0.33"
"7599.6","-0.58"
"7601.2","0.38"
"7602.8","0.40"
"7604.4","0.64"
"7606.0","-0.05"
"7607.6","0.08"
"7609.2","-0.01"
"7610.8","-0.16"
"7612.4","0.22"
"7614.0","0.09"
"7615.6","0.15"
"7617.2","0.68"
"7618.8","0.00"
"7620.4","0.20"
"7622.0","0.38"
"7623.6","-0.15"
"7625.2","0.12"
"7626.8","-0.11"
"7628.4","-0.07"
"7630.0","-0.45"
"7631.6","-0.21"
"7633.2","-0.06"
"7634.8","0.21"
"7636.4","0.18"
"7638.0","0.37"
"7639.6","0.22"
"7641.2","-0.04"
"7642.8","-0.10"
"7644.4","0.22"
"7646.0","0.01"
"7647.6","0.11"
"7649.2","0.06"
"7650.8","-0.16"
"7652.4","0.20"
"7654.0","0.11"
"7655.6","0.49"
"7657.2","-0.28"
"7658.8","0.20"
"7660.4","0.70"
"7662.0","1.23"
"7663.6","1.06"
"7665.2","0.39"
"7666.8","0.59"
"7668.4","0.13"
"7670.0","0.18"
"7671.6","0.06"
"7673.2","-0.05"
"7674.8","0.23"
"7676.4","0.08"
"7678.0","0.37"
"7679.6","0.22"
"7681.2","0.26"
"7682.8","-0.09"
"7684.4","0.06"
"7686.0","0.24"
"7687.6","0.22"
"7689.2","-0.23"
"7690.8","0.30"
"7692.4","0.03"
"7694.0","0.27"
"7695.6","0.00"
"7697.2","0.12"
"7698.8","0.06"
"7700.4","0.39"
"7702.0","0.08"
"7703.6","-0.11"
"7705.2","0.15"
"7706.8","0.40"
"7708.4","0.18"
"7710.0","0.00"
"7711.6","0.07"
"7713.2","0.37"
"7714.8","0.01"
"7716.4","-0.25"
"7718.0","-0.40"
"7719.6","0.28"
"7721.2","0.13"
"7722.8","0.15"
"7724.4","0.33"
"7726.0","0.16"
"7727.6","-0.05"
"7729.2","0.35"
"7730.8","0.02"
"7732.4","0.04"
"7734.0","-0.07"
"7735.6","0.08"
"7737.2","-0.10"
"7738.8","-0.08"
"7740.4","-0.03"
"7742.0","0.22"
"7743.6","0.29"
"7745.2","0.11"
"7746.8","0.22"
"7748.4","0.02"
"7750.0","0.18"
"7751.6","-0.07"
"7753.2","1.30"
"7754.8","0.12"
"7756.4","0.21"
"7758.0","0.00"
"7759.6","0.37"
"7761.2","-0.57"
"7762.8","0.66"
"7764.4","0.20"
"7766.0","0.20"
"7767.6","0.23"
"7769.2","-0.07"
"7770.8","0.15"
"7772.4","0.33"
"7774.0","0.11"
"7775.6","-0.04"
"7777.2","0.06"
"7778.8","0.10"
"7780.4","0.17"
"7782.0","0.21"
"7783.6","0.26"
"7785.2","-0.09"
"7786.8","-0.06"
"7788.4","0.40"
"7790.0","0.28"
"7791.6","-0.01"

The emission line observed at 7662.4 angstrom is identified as H-beta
